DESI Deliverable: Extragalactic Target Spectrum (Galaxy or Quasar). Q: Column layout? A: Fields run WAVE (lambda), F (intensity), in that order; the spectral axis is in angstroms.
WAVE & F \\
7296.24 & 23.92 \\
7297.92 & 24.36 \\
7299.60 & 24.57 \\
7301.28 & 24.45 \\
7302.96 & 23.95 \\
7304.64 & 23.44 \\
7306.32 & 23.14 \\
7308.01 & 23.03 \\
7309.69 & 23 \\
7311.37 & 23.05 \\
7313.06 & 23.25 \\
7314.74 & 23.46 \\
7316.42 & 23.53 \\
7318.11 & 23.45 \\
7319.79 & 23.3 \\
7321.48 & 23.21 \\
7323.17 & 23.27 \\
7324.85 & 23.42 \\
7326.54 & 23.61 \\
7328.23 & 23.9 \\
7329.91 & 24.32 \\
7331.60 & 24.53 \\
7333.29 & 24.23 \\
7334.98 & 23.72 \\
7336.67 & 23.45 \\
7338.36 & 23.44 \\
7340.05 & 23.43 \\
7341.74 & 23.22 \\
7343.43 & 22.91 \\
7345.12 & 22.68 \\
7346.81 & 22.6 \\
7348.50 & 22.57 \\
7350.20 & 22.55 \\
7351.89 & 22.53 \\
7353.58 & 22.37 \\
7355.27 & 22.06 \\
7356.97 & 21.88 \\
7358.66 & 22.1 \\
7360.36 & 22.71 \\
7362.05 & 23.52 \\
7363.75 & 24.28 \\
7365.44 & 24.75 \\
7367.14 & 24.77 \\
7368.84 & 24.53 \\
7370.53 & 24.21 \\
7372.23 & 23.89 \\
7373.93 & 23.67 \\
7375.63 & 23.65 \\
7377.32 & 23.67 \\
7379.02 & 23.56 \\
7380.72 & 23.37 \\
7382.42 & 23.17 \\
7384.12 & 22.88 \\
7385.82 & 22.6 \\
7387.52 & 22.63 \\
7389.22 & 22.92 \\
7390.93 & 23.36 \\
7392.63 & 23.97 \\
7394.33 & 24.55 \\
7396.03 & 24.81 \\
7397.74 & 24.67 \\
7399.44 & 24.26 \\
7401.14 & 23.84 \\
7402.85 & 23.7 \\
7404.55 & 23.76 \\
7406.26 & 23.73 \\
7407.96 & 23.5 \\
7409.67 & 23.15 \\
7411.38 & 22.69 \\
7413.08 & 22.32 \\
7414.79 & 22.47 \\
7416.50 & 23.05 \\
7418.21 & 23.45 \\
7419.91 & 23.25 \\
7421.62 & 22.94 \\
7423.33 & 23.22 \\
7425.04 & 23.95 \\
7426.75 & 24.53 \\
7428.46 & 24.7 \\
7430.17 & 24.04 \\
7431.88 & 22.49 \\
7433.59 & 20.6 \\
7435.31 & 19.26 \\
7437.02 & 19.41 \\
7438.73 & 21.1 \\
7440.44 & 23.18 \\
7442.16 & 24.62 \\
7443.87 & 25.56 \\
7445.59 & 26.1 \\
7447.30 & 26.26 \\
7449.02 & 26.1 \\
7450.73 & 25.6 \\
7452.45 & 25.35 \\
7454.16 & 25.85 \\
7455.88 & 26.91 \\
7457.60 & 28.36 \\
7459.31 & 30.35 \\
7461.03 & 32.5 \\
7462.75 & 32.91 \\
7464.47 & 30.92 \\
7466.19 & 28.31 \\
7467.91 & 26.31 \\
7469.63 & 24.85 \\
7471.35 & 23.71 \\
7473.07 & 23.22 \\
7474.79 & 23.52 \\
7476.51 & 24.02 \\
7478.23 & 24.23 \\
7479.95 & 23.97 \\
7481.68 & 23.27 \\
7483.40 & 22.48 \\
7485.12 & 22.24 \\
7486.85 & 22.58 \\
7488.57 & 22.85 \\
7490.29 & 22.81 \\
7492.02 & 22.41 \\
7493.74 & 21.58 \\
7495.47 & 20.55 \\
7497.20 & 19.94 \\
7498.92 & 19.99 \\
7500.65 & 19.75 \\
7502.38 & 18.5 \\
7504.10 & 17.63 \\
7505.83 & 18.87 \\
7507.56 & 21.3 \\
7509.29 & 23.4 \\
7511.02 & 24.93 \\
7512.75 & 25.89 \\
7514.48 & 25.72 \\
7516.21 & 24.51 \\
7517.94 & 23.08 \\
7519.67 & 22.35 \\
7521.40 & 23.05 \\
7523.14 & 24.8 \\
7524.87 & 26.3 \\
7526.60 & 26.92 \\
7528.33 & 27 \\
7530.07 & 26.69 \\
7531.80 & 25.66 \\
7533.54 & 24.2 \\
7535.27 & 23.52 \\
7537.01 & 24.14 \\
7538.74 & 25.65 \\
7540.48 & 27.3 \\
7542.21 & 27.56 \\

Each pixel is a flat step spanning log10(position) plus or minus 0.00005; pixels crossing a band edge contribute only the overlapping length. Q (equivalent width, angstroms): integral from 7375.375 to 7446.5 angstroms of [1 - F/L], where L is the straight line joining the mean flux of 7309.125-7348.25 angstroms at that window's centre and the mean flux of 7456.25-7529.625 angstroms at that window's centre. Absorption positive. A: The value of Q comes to 1.4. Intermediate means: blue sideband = 23.4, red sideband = 24.1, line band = 23.3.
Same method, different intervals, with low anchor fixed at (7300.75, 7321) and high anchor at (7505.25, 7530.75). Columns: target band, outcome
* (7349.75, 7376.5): 0.3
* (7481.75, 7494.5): 0.9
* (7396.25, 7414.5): 0.2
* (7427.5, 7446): 0.9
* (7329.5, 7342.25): -0.1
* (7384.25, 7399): 0.1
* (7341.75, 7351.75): 0.4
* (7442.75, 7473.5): -4.0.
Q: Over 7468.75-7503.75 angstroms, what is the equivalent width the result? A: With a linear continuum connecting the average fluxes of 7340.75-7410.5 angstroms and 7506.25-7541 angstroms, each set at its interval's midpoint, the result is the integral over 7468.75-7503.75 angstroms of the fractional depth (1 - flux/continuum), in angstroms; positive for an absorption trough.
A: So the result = 3.1 angstroms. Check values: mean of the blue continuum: 23.4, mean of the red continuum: 24.7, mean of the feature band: 22.3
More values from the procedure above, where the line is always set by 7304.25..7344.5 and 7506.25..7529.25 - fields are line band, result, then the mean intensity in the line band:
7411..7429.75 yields 0.47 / 23.4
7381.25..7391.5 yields 0.37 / 22.9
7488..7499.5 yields 1.36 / 21.5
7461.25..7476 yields -1.65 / 26.9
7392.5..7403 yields -0.21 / 24.3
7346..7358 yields 0.63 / 22.4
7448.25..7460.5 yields -1.50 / 27.1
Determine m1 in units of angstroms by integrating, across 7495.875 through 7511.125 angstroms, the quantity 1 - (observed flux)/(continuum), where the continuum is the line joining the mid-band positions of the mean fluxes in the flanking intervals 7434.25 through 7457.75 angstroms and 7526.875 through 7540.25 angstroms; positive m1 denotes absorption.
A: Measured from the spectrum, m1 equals 2.9 angstroms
